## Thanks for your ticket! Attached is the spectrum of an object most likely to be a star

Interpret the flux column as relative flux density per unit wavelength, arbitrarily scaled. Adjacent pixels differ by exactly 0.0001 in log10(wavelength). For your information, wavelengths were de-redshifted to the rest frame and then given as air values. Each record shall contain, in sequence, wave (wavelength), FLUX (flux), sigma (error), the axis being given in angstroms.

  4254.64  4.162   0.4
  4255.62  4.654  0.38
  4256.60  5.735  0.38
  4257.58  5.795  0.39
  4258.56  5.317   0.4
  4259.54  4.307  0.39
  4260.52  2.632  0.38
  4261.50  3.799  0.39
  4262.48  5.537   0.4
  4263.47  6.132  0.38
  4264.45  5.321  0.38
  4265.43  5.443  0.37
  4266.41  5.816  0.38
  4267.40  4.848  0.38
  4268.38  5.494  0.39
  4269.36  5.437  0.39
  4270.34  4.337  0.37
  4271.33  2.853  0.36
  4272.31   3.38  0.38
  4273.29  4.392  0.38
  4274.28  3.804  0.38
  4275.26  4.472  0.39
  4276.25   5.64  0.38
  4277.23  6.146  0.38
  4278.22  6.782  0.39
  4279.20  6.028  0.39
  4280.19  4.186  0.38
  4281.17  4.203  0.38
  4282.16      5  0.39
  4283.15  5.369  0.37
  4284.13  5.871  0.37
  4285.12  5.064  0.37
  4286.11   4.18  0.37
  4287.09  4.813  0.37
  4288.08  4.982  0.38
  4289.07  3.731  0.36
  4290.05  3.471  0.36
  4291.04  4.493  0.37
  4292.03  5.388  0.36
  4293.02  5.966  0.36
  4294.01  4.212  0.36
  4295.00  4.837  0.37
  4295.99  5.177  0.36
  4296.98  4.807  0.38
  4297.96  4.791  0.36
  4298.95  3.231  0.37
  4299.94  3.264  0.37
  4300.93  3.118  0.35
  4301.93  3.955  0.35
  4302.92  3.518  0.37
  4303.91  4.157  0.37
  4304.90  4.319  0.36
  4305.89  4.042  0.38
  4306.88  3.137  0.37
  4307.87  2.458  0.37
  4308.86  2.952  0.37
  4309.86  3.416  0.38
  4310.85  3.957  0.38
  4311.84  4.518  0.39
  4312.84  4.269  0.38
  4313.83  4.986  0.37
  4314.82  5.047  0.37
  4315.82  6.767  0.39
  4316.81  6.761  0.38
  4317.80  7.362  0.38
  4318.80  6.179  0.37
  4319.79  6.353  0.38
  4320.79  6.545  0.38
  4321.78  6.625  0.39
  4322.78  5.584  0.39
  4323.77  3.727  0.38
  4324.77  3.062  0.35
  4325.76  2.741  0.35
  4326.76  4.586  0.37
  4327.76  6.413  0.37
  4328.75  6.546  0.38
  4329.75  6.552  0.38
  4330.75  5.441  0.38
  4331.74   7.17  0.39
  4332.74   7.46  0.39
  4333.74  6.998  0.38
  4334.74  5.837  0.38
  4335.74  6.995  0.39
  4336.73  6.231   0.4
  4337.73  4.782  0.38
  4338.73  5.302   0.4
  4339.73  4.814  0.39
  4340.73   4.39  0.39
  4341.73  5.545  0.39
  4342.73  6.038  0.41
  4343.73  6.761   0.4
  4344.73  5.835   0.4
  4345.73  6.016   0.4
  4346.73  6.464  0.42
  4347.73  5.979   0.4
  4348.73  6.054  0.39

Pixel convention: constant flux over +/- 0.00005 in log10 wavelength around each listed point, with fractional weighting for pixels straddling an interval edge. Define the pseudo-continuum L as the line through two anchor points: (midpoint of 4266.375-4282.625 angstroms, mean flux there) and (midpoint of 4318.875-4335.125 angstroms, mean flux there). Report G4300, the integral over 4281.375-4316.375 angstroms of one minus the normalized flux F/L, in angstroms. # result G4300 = 5.8 angstroms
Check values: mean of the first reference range 4.84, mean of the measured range 4.38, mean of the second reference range 5.74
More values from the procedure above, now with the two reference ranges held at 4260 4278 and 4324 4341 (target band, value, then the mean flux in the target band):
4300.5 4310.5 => 3.29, 3.51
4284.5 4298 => 0.93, 4.72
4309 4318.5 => 0.35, 5.16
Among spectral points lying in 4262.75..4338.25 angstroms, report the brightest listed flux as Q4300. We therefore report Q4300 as 7.46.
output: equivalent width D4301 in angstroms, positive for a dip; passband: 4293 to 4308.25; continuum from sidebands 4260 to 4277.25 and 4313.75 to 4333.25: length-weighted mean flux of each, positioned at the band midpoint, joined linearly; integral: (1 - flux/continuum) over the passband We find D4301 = 3.8 angstroms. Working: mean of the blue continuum 4.71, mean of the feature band 4.01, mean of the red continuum 5.81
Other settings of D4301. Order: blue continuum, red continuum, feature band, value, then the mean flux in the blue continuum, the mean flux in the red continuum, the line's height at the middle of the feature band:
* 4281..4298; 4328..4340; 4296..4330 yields 5.4 angstroms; 4.81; 6.21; 5.55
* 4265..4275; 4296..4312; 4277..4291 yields -2.3 angstroms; 4.57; 3.76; 4.24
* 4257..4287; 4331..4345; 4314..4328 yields 0.5 angstroms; 4.92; 6.01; 5.73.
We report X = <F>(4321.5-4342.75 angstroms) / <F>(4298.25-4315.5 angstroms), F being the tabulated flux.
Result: 1.5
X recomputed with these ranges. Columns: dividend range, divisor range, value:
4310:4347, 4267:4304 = 1.23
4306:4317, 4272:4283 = 0.87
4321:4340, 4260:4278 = 1.18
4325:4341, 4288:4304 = 1.34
